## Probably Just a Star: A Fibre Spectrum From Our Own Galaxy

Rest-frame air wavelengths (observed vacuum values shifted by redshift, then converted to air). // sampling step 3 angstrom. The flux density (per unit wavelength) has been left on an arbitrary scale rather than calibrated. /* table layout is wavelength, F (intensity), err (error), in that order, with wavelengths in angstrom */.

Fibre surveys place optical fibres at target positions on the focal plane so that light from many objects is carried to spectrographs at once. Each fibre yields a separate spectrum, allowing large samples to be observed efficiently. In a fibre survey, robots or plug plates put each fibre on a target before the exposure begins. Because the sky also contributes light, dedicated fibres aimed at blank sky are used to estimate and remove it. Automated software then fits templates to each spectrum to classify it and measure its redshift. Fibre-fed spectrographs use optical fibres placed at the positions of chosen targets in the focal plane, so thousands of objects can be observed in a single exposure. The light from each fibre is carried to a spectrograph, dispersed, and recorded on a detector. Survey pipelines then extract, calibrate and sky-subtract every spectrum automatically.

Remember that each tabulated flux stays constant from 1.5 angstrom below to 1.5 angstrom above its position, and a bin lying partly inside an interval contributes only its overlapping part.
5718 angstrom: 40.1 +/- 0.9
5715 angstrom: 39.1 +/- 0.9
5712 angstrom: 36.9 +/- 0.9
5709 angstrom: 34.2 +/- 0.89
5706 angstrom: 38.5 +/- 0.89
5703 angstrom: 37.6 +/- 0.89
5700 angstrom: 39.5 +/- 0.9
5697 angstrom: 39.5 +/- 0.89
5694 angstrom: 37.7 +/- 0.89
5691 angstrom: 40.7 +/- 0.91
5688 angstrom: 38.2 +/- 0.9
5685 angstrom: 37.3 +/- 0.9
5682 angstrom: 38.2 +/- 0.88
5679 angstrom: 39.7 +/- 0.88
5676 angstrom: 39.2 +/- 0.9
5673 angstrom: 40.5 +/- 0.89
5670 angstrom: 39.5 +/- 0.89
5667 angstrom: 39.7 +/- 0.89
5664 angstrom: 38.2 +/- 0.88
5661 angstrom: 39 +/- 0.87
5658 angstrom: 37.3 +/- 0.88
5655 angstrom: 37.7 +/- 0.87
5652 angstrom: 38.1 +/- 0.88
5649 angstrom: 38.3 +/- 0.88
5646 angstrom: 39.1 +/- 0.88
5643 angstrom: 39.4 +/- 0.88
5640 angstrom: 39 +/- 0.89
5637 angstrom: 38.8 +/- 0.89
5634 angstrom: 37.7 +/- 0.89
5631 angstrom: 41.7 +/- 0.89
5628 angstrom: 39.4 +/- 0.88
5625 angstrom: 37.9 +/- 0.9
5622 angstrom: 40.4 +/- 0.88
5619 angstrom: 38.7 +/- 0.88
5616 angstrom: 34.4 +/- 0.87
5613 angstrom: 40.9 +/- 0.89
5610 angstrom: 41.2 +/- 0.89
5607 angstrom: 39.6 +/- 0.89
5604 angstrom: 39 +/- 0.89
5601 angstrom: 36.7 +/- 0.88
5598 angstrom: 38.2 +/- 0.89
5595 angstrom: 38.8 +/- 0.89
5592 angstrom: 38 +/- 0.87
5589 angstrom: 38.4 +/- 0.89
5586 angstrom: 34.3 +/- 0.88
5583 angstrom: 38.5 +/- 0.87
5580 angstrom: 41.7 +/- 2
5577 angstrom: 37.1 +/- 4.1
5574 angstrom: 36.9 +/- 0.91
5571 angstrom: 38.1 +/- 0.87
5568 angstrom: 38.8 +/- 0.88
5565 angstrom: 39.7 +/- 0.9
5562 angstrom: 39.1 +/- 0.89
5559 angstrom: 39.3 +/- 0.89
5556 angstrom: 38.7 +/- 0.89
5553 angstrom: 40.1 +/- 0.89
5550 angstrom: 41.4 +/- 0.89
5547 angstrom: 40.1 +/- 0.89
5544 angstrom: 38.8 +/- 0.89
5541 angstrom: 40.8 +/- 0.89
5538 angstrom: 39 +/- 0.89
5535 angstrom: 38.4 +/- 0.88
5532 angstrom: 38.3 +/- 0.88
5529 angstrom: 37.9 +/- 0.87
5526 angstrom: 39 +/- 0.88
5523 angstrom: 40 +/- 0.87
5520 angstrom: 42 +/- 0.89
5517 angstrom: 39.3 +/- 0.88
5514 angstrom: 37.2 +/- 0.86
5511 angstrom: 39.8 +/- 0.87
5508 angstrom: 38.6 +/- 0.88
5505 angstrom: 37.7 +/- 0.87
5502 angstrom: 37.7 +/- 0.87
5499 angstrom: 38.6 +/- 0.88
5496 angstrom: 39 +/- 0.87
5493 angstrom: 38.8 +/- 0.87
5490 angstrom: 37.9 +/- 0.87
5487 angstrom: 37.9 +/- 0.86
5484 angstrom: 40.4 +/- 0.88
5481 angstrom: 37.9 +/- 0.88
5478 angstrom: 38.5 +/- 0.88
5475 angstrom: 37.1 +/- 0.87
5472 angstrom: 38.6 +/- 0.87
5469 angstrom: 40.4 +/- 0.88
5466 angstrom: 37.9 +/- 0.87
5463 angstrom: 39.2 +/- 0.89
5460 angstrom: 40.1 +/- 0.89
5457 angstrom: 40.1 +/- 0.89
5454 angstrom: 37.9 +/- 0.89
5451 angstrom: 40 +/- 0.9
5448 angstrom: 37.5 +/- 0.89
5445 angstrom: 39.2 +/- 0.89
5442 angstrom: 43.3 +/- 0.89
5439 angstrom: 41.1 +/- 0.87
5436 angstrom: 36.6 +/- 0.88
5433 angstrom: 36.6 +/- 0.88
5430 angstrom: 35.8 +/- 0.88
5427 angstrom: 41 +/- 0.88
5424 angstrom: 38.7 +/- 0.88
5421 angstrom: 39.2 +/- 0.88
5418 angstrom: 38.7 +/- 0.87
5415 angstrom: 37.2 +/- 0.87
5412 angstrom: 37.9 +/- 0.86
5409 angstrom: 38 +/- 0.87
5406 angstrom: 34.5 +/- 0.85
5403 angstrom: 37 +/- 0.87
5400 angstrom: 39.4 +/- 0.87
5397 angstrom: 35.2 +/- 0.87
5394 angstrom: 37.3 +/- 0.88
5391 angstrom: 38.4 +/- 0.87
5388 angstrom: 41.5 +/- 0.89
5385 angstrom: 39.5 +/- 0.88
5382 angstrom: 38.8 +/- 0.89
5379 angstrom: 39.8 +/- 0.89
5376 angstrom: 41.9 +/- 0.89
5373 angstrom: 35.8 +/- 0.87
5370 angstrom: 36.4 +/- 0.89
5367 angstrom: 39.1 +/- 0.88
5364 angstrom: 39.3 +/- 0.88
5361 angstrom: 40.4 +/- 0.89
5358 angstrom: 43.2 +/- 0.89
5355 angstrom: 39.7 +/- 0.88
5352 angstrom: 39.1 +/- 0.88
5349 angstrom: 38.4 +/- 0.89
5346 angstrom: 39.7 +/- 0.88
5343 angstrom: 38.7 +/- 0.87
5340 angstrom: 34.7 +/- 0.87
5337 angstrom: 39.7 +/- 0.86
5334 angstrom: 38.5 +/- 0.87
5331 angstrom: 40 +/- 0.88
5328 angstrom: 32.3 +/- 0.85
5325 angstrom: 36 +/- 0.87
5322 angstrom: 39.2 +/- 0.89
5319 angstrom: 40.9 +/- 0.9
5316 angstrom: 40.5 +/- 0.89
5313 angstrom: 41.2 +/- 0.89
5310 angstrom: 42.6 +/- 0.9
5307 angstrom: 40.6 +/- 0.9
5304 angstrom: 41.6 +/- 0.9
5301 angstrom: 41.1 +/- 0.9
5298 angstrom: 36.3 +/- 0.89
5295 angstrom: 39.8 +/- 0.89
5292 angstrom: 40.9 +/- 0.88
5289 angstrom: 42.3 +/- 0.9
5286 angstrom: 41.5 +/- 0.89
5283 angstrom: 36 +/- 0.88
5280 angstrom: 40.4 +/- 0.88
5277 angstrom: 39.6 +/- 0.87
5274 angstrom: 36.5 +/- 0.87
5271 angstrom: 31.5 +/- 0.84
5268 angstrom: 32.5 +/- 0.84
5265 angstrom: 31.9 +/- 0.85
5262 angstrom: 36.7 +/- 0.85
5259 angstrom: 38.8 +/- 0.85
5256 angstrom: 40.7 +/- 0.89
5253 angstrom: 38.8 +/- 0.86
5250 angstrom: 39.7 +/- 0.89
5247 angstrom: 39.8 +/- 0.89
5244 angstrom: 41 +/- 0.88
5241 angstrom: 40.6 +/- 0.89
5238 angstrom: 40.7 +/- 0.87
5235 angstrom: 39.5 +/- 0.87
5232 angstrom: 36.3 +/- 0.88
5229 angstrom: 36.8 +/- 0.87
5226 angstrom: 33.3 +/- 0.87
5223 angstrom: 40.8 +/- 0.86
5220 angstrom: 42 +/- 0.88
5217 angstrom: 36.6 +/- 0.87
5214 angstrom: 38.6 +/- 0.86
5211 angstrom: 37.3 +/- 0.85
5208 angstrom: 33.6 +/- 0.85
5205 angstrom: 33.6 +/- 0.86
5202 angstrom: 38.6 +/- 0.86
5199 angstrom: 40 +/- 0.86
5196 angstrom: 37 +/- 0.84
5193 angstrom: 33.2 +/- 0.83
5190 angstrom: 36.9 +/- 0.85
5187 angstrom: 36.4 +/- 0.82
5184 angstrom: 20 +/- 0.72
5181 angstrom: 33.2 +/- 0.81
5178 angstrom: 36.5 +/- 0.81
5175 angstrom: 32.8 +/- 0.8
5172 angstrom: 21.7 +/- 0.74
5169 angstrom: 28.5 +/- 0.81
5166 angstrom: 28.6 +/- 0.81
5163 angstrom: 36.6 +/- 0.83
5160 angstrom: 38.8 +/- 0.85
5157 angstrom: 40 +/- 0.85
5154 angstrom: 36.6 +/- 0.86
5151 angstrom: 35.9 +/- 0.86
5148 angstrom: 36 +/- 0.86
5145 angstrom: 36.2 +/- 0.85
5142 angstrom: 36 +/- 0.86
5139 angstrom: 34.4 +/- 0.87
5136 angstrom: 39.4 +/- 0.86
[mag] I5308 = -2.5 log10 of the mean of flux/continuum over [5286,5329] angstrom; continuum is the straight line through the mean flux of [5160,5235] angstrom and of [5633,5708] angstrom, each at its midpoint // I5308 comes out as -0.12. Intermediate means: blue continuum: 34.7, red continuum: 38.7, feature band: 39.8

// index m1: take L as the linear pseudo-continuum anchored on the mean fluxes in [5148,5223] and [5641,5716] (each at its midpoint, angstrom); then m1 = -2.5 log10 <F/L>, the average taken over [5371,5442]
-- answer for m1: -0.05 mag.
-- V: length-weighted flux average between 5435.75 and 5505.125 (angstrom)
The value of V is 39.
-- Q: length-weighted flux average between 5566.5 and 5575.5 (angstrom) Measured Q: 37.9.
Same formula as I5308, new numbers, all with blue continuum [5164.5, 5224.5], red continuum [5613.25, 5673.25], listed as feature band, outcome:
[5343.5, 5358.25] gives -0.11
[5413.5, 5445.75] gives -0.06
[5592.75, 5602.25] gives 0.01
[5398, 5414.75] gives -0.03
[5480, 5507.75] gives -0.03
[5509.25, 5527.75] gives -0.06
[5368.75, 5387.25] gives -0.08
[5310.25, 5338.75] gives -0.10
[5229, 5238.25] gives -0.11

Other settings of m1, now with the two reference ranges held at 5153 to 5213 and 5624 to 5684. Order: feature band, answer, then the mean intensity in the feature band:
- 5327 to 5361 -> -0.088 mag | 38.7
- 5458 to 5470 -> -0.070 mag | 39.4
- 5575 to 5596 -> 0.004 mag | 38.1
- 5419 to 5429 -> -0.082 mag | 39.4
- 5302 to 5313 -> -0.176 mag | 41.5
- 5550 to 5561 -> -0.049 mag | 39.6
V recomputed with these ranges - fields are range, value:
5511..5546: 39.2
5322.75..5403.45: 38.5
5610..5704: 38.9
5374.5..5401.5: 39.1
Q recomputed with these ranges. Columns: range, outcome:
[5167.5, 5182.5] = 30.5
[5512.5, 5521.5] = 39.5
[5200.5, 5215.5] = 36.3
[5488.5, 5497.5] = 38.6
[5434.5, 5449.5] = 39.5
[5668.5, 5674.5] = 40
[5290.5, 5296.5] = 40.3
